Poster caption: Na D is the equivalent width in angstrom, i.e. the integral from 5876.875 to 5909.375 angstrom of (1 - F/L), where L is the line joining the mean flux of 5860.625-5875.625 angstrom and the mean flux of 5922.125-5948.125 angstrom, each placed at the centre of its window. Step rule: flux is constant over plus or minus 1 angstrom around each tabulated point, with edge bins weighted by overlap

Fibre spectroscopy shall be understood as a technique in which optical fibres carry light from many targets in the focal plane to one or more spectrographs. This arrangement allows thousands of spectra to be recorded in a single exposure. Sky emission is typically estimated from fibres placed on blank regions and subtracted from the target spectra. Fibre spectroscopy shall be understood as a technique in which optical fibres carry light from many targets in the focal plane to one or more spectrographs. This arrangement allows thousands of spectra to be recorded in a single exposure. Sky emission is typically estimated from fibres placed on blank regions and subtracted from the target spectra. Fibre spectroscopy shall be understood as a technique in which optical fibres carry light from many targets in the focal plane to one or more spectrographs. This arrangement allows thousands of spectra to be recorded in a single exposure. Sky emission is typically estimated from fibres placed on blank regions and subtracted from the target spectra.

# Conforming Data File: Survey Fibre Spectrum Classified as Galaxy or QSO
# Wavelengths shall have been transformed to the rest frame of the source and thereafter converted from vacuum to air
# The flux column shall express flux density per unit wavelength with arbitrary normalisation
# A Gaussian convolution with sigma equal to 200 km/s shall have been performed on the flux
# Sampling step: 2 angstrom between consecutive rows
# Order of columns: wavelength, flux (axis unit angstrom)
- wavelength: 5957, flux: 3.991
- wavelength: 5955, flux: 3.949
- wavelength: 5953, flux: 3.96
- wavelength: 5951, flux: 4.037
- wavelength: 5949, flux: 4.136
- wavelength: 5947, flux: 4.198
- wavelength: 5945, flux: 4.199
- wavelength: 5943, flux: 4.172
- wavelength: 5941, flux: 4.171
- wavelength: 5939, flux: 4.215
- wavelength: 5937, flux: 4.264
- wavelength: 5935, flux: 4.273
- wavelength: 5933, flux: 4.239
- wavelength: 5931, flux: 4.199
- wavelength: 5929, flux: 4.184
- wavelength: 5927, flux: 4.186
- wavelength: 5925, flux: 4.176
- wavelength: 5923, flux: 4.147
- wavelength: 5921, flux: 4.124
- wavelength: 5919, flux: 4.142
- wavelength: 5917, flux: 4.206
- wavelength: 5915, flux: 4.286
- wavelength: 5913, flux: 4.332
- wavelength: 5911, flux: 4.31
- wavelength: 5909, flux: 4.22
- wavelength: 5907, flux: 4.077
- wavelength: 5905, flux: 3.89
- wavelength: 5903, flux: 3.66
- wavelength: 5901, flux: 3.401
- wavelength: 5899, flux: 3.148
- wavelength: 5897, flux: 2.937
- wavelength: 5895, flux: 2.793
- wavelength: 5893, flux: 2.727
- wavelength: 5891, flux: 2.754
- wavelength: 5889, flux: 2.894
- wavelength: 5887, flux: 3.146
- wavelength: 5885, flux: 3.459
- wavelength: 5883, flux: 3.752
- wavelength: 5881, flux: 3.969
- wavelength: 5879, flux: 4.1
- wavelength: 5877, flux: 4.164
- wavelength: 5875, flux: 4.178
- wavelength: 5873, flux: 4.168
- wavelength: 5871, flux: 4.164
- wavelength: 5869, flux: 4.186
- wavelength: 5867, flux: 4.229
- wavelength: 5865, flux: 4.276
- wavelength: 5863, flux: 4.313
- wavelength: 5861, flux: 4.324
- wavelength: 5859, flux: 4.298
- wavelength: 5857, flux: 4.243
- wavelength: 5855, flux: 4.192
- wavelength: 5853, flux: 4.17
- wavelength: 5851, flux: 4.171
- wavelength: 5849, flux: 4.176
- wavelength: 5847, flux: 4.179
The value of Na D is 6.0 angstrom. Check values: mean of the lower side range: 4.23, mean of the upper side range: 4.2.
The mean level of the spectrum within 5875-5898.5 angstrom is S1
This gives 3.37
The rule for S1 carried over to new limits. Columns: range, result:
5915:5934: 4.18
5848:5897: 3.85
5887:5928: 3.71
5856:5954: 3.95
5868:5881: 4.15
